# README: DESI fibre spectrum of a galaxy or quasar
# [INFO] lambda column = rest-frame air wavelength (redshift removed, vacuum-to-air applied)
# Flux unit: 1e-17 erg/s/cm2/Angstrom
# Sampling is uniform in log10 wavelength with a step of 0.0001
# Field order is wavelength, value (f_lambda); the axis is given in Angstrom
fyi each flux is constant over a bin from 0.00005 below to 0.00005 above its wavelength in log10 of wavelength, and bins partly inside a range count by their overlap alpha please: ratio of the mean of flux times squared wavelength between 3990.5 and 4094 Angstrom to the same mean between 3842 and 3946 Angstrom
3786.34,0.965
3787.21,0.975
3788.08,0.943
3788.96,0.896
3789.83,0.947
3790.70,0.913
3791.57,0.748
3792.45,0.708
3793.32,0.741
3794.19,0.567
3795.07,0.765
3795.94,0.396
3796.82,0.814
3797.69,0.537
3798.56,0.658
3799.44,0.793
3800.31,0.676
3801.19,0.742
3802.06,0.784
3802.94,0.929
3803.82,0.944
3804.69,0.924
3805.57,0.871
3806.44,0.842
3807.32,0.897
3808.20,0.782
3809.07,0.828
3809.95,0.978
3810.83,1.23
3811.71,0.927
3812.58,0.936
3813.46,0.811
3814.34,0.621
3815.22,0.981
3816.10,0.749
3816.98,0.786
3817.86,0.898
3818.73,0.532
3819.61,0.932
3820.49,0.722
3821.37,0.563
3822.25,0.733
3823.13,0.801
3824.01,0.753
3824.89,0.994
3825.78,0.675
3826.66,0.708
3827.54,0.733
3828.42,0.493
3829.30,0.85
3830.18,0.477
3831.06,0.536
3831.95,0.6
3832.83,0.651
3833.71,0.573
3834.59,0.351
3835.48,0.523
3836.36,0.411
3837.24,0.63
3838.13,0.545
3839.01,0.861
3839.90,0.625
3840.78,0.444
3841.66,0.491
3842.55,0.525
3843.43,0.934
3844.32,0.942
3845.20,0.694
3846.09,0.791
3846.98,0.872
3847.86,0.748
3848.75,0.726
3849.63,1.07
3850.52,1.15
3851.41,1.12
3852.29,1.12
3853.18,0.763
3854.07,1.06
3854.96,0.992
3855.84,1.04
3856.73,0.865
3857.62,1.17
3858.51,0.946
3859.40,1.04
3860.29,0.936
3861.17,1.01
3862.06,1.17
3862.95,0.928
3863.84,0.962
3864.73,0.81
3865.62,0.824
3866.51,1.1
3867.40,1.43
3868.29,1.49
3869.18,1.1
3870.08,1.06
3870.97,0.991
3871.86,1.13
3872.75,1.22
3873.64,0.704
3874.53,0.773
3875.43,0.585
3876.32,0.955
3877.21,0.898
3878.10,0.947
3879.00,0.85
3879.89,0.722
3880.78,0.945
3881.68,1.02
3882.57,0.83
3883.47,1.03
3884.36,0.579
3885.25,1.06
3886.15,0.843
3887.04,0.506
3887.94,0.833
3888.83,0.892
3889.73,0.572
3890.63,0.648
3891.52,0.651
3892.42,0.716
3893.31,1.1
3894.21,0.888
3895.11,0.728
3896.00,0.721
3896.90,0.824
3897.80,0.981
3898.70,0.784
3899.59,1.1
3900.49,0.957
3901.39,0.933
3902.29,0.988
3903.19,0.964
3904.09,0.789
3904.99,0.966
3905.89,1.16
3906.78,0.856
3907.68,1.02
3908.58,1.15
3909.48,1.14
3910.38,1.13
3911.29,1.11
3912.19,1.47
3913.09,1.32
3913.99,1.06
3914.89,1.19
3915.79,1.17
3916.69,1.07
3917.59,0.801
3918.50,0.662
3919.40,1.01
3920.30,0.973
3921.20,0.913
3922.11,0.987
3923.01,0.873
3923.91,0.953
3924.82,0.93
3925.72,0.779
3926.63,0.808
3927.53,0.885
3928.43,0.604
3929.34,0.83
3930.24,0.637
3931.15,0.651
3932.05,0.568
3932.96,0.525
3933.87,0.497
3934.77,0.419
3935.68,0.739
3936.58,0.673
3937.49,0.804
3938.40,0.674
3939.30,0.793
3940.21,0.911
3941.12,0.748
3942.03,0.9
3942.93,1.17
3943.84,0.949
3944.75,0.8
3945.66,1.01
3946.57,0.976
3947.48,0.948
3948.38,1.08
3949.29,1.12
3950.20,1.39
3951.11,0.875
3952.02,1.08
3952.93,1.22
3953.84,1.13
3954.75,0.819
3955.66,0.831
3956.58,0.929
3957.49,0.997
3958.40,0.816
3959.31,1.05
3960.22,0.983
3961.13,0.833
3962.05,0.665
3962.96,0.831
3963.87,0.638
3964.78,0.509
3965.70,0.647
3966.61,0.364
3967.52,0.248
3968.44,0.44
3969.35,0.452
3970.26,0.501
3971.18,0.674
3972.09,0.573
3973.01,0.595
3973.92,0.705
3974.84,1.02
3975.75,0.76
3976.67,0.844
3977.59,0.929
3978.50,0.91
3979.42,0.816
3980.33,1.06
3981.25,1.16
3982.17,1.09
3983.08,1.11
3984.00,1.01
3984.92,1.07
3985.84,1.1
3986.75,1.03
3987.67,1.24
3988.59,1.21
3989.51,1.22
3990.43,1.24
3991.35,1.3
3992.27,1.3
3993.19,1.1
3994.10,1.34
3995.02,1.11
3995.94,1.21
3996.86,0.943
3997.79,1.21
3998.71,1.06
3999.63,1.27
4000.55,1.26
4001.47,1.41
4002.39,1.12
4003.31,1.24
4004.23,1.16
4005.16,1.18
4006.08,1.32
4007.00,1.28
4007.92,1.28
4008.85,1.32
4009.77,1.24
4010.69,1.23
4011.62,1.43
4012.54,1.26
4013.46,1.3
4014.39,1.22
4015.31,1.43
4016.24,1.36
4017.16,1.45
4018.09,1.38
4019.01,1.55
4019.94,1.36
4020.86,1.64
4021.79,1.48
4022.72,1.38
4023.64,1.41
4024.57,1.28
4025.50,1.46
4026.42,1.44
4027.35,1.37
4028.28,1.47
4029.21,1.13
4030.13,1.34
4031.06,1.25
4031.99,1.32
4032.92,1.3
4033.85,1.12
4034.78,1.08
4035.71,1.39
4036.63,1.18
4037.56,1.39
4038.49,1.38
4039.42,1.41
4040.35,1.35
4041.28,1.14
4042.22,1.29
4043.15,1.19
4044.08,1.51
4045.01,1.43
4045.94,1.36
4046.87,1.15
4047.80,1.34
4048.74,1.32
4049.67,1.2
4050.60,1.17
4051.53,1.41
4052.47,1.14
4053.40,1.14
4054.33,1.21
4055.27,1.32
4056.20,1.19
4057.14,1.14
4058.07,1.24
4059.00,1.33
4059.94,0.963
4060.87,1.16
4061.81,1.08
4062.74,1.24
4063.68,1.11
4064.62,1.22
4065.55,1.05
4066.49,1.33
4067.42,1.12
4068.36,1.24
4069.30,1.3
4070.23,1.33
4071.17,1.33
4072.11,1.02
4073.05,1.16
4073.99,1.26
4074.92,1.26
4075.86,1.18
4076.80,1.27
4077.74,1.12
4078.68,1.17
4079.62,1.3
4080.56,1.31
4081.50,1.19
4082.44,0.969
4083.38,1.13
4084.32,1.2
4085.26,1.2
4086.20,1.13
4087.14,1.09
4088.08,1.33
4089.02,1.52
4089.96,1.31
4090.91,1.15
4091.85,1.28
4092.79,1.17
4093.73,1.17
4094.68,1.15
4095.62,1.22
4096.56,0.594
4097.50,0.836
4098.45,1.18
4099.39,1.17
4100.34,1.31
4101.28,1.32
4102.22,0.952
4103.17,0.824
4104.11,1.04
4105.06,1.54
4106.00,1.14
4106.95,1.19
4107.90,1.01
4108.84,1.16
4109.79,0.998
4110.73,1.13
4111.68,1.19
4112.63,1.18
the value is 1.50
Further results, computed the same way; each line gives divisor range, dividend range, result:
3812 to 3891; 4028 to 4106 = 1.63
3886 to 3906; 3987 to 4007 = 1.51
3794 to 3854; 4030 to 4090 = 1.84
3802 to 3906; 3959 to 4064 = 1.47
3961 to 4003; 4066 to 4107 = 1.32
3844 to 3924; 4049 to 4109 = 1.37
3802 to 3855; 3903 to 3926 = 1.37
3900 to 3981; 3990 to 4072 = 1.54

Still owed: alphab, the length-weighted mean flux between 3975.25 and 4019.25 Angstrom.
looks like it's 1.19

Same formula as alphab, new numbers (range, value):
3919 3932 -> 0.836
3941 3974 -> 0.826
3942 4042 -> 1.1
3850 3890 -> 0.956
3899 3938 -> 0.907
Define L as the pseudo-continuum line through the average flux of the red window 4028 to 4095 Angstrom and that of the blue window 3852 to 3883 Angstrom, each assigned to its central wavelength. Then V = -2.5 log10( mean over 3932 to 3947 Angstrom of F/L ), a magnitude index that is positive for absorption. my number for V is 0.35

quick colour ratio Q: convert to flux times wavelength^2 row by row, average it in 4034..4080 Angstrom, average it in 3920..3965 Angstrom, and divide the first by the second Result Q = 1.5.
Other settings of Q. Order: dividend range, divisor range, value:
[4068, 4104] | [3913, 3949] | 1.48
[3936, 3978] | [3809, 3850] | 1.21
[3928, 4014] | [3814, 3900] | 1.22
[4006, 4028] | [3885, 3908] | 1.69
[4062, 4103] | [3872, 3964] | 1.43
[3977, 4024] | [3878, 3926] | 1.39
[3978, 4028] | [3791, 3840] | 1.87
